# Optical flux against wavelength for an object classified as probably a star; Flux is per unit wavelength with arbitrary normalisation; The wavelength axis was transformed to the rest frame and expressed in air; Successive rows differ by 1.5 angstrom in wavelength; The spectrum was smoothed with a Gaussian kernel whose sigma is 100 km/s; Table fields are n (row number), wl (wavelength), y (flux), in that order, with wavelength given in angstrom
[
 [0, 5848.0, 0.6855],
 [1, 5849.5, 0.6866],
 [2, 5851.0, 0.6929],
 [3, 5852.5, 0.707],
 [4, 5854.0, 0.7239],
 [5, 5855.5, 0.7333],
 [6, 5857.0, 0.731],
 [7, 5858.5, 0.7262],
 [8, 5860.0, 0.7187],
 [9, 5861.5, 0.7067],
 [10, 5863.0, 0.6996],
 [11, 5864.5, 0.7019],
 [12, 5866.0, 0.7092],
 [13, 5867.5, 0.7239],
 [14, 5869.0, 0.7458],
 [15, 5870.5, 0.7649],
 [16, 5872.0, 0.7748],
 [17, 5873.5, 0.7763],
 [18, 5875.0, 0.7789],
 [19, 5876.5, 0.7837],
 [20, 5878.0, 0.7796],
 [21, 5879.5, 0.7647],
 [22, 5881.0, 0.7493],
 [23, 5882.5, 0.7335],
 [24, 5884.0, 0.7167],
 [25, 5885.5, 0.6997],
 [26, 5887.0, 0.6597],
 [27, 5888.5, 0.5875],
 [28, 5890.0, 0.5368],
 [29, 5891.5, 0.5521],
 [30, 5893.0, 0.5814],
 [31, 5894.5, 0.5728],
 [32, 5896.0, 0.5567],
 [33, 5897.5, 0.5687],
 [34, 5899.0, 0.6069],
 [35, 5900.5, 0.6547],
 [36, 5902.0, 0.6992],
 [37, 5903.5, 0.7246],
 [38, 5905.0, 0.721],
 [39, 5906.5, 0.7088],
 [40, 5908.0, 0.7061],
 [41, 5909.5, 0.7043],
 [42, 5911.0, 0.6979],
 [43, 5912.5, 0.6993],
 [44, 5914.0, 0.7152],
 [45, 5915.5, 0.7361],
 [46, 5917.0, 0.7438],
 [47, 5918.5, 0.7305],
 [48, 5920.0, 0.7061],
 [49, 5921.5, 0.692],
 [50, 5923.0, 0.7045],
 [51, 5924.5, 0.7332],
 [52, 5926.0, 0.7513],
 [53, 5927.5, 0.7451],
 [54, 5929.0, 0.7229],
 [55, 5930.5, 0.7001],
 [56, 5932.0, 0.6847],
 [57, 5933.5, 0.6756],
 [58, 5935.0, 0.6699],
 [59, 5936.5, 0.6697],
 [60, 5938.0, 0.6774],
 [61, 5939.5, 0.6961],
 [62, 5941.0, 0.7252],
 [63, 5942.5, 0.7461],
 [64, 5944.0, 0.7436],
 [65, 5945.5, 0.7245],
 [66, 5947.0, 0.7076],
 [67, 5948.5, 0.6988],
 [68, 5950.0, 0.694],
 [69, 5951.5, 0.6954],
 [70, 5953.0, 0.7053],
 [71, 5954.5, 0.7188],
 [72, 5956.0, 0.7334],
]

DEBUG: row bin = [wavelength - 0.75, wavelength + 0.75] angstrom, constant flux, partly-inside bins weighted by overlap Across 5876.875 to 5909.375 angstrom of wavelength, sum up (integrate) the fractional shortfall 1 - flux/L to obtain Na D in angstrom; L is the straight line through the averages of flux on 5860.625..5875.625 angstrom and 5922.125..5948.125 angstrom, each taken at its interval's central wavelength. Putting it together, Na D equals 2.87 angstrom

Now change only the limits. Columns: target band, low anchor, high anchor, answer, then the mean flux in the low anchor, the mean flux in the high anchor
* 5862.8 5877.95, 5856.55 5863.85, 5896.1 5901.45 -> -1.4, 0.716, 0.607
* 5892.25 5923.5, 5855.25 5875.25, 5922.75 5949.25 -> 1.8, 0.734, 0.71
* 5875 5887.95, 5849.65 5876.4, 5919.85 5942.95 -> -0.2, 0.731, 0.706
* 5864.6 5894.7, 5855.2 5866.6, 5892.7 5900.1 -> -2.6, 0.715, 0.581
